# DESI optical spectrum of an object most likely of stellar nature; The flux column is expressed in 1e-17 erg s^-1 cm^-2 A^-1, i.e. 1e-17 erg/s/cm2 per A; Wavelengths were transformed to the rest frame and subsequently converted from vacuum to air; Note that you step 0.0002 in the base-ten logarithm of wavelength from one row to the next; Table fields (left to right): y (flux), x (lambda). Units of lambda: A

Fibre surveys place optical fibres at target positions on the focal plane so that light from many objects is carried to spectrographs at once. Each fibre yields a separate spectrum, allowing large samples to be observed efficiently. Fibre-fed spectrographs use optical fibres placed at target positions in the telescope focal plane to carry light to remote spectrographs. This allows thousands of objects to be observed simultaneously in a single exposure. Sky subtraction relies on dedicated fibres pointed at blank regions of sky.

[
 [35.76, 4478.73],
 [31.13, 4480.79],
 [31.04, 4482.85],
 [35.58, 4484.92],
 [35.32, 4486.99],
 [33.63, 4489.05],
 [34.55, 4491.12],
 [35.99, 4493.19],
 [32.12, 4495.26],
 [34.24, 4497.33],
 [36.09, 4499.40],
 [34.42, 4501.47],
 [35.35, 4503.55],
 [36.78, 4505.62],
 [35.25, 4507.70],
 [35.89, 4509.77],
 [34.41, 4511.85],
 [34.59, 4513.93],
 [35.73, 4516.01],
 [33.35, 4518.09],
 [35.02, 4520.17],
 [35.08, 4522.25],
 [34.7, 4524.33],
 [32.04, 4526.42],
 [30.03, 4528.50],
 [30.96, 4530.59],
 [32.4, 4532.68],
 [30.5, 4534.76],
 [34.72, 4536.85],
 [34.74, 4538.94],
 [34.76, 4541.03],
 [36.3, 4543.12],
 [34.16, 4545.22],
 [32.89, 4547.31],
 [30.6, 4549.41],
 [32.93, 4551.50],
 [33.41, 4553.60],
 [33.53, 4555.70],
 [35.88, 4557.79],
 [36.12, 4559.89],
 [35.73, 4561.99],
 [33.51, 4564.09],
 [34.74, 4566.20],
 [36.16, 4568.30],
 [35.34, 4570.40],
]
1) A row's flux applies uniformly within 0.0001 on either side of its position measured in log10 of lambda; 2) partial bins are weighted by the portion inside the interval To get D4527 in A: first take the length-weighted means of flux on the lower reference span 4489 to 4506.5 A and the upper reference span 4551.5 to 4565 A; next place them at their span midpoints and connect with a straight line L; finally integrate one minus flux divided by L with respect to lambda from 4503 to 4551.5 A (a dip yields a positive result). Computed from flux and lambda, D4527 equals 1.2 A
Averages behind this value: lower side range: 34.8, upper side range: 34.6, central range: 33.9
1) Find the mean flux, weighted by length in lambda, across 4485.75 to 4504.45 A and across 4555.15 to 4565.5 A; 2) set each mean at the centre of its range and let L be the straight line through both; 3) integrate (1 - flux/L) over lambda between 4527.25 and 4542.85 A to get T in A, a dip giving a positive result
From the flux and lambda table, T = 0.9 A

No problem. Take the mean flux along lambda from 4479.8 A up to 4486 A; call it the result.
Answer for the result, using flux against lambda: 32.6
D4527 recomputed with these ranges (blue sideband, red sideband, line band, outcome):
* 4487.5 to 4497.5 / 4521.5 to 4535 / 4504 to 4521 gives -1.0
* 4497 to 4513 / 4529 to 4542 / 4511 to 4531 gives 0.2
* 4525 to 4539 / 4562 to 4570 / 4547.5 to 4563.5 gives 0.1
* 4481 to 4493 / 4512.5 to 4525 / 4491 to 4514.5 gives -0.4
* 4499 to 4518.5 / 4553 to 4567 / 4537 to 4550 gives 0.3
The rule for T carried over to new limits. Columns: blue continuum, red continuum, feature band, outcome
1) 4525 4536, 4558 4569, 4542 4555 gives 0.0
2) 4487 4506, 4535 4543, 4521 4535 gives 0.9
